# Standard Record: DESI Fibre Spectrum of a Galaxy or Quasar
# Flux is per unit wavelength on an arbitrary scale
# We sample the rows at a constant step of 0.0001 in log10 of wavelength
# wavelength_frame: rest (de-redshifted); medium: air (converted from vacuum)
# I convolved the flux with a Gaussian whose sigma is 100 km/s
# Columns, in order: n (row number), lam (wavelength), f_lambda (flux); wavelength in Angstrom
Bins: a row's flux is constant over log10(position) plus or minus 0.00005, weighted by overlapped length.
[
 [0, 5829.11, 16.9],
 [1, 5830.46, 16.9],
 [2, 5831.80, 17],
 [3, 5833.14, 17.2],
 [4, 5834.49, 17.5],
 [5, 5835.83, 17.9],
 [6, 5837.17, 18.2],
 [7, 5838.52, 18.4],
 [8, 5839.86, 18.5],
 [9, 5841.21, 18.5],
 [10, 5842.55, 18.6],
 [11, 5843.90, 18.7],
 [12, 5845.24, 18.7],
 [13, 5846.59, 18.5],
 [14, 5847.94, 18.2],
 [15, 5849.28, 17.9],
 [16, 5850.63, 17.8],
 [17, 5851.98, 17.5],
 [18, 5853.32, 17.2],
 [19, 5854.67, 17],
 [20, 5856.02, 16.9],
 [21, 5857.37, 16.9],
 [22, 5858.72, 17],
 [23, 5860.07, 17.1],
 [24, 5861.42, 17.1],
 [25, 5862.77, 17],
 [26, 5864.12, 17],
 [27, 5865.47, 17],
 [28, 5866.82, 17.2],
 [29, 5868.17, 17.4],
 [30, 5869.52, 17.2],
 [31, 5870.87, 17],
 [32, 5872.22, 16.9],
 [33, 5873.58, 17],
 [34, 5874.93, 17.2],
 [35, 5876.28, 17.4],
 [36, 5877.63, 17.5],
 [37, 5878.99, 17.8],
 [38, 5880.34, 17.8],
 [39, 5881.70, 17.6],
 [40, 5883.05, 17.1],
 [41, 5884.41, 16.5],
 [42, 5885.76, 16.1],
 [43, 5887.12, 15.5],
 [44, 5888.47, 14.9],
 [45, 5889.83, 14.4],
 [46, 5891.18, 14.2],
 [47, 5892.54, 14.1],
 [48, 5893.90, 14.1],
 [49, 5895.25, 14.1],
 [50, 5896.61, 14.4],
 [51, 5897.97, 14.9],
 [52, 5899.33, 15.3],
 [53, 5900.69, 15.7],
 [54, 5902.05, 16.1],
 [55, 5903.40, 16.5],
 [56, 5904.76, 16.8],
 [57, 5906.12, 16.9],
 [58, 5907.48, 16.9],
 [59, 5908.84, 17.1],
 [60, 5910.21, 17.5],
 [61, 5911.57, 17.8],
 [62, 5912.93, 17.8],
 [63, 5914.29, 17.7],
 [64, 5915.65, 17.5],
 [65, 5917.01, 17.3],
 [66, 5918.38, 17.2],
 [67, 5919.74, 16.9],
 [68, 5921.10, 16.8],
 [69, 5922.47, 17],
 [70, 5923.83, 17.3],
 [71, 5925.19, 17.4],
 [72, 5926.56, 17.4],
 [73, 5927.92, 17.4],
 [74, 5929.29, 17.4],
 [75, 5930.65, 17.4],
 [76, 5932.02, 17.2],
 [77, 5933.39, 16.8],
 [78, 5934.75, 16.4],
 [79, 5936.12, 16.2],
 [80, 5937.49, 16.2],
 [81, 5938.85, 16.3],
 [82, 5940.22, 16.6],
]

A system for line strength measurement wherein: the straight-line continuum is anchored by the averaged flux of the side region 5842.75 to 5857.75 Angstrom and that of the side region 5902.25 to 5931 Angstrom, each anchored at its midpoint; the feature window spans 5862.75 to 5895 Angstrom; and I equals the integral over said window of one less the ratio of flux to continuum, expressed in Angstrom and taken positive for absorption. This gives 2.0 Angstrom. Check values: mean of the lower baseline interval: 17.8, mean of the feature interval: 16.5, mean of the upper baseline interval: 17.2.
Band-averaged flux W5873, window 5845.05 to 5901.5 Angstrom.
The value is 16.6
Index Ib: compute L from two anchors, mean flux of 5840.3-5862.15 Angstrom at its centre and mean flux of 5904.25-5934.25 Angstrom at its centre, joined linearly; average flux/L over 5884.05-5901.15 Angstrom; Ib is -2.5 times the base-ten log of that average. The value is 0.17 mag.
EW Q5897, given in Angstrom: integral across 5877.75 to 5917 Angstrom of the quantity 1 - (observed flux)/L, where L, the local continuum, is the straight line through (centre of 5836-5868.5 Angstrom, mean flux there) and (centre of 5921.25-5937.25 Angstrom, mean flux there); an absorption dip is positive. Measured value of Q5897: 2.5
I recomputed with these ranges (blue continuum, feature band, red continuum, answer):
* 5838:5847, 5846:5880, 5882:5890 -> 0.0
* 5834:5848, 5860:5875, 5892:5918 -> 0.3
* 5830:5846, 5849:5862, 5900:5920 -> 0.4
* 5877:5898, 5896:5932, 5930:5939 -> -1.4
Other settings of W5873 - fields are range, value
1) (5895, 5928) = 16.7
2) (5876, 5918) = 16.3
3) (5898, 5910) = 16.4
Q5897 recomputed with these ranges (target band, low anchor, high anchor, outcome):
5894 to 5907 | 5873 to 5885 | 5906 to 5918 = 1.3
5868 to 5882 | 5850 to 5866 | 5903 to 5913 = -0.2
